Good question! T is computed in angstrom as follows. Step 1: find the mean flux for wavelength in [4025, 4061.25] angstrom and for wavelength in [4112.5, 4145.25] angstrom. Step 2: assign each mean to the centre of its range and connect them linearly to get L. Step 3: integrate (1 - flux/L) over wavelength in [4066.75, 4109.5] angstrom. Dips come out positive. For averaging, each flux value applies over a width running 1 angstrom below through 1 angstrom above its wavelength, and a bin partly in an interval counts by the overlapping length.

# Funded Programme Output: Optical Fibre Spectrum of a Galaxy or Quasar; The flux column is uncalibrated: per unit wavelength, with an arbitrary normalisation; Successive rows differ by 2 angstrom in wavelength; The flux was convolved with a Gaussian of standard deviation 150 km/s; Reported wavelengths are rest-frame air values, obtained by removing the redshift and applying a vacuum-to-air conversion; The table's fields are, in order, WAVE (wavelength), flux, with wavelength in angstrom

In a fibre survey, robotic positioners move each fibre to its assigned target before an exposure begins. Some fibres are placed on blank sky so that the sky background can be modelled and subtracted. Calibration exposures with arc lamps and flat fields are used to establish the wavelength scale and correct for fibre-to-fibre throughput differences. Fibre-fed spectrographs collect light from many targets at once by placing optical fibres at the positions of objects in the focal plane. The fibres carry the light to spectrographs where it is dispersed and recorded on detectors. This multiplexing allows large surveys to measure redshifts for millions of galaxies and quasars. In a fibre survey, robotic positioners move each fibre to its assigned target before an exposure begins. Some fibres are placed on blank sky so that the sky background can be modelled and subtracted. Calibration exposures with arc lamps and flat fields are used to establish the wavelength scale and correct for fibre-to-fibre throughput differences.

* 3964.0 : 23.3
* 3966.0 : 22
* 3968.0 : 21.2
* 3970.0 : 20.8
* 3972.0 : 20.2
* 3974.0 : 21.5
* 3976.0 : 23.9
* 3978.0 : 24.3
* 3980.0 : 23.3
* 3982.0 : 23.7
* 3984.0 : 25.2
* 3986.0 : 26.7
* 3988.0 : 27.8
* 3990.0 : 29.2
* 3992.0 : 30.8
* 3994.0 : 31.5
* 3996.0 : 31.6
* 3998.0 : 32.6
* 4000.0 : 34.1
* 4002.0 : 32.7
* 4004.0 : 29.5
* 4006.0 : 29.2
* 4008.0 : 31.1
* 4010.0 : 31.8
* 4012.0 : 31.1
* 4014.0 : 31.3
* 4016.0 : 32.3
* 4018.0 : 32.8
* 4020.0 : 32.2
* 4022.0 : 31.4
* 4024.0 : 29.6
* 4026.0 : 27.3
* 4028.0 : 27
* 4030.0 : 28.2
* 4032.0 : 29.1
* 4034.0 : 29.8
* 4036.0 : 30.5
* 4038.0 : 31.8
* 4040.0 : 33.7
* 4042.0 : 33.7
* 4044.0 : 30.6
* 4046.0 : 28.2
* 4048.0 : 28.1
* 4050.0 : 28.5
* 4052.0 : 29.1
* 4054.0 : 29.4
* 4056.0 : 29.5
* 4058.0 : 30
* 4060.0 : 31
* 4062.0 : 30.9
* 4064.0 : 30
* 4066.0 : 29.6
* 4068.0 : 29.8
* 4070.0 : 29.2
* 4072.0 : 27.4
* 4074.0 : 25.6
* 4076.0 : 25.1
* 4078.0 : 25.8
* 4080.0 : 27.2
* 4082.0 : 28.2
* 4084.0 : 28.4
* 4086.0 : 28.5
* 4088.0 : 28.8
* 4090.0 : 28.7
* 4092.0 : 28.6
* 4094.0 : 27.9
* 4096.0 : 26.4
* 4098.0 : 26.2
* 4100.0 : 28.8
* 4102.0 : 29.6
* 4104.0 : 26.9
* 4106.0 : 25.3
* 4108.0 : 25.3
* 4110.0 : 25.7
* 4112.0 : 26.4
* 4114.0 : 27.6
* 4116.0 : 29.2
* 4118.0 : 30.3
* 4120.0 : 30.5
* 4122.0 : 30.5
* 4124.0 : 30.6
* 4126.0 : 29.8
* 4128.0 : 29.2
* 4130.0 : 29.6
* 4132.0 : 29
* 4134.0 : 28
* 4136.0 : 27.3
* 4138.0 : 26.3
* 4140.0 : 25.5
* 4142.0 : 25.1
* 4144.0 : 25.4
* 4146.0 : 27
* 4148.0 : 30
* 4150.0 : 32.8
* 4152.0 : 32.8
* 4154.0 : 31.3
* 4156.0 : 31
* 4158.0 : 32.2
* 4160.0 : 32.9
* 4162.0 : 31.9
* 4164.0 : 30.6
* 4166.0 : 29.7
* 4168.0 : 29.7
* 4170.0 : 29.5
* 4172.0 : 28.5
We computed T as 2.22 angstrom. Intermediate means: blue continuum 29.8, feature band 27.5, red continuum 28.3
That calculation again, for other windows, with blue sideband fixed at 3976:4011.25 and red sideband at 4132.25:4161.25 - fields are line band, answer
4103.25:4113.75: 1.1 angstrom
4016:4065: -1.9 angstrom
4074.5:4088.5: 0.8 angstrom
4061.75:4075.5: 0.2 angstrom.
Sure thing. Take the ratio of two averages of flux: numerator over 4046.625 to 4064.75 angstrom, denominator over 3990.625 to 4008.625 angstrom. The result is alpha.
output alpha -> 0.9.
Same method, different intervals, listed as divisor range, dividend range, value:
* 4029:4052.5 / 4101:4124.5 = 0.93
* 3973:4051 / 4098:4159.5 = 0.97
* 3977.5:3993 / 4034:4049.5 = 1.16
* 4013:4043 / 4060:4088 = 0.92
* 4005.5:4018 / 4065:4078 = 0.88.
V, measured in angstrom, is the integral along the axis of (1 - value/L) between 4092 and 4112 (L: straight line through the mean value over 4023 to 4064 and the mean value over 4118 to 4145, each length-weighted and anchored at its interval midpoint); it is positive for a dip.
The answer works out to 1.3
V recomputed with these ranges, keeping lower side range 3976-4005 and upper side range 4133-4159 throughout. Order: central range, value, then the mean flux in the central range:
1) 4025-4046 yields -1.0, 30.1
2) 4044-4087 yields 0.2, 28.6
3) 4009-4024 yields -1.6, 31.7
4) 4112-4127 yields -0.4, 29.6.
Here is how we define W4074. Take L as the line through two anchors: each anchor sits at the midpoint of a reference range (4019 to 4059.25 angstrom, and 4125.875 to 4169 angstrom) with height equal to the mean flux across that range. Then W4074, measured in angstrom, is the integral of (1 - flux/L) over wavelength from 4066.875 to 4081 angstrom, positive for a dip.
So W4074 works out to 1.2 angstrom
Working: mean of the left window 29.9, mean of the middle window 27.2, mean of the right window 29.4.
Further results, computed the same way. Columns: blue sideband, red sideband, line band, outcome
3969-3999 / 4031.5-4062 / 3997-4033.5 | -3.31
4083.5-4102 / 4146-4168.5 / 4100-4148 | 2.74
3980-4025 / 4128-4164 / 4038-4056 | -0.16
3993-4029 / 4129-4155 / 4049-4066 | 0.20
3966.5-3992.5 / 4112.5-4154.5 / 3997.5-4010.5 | -3.35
